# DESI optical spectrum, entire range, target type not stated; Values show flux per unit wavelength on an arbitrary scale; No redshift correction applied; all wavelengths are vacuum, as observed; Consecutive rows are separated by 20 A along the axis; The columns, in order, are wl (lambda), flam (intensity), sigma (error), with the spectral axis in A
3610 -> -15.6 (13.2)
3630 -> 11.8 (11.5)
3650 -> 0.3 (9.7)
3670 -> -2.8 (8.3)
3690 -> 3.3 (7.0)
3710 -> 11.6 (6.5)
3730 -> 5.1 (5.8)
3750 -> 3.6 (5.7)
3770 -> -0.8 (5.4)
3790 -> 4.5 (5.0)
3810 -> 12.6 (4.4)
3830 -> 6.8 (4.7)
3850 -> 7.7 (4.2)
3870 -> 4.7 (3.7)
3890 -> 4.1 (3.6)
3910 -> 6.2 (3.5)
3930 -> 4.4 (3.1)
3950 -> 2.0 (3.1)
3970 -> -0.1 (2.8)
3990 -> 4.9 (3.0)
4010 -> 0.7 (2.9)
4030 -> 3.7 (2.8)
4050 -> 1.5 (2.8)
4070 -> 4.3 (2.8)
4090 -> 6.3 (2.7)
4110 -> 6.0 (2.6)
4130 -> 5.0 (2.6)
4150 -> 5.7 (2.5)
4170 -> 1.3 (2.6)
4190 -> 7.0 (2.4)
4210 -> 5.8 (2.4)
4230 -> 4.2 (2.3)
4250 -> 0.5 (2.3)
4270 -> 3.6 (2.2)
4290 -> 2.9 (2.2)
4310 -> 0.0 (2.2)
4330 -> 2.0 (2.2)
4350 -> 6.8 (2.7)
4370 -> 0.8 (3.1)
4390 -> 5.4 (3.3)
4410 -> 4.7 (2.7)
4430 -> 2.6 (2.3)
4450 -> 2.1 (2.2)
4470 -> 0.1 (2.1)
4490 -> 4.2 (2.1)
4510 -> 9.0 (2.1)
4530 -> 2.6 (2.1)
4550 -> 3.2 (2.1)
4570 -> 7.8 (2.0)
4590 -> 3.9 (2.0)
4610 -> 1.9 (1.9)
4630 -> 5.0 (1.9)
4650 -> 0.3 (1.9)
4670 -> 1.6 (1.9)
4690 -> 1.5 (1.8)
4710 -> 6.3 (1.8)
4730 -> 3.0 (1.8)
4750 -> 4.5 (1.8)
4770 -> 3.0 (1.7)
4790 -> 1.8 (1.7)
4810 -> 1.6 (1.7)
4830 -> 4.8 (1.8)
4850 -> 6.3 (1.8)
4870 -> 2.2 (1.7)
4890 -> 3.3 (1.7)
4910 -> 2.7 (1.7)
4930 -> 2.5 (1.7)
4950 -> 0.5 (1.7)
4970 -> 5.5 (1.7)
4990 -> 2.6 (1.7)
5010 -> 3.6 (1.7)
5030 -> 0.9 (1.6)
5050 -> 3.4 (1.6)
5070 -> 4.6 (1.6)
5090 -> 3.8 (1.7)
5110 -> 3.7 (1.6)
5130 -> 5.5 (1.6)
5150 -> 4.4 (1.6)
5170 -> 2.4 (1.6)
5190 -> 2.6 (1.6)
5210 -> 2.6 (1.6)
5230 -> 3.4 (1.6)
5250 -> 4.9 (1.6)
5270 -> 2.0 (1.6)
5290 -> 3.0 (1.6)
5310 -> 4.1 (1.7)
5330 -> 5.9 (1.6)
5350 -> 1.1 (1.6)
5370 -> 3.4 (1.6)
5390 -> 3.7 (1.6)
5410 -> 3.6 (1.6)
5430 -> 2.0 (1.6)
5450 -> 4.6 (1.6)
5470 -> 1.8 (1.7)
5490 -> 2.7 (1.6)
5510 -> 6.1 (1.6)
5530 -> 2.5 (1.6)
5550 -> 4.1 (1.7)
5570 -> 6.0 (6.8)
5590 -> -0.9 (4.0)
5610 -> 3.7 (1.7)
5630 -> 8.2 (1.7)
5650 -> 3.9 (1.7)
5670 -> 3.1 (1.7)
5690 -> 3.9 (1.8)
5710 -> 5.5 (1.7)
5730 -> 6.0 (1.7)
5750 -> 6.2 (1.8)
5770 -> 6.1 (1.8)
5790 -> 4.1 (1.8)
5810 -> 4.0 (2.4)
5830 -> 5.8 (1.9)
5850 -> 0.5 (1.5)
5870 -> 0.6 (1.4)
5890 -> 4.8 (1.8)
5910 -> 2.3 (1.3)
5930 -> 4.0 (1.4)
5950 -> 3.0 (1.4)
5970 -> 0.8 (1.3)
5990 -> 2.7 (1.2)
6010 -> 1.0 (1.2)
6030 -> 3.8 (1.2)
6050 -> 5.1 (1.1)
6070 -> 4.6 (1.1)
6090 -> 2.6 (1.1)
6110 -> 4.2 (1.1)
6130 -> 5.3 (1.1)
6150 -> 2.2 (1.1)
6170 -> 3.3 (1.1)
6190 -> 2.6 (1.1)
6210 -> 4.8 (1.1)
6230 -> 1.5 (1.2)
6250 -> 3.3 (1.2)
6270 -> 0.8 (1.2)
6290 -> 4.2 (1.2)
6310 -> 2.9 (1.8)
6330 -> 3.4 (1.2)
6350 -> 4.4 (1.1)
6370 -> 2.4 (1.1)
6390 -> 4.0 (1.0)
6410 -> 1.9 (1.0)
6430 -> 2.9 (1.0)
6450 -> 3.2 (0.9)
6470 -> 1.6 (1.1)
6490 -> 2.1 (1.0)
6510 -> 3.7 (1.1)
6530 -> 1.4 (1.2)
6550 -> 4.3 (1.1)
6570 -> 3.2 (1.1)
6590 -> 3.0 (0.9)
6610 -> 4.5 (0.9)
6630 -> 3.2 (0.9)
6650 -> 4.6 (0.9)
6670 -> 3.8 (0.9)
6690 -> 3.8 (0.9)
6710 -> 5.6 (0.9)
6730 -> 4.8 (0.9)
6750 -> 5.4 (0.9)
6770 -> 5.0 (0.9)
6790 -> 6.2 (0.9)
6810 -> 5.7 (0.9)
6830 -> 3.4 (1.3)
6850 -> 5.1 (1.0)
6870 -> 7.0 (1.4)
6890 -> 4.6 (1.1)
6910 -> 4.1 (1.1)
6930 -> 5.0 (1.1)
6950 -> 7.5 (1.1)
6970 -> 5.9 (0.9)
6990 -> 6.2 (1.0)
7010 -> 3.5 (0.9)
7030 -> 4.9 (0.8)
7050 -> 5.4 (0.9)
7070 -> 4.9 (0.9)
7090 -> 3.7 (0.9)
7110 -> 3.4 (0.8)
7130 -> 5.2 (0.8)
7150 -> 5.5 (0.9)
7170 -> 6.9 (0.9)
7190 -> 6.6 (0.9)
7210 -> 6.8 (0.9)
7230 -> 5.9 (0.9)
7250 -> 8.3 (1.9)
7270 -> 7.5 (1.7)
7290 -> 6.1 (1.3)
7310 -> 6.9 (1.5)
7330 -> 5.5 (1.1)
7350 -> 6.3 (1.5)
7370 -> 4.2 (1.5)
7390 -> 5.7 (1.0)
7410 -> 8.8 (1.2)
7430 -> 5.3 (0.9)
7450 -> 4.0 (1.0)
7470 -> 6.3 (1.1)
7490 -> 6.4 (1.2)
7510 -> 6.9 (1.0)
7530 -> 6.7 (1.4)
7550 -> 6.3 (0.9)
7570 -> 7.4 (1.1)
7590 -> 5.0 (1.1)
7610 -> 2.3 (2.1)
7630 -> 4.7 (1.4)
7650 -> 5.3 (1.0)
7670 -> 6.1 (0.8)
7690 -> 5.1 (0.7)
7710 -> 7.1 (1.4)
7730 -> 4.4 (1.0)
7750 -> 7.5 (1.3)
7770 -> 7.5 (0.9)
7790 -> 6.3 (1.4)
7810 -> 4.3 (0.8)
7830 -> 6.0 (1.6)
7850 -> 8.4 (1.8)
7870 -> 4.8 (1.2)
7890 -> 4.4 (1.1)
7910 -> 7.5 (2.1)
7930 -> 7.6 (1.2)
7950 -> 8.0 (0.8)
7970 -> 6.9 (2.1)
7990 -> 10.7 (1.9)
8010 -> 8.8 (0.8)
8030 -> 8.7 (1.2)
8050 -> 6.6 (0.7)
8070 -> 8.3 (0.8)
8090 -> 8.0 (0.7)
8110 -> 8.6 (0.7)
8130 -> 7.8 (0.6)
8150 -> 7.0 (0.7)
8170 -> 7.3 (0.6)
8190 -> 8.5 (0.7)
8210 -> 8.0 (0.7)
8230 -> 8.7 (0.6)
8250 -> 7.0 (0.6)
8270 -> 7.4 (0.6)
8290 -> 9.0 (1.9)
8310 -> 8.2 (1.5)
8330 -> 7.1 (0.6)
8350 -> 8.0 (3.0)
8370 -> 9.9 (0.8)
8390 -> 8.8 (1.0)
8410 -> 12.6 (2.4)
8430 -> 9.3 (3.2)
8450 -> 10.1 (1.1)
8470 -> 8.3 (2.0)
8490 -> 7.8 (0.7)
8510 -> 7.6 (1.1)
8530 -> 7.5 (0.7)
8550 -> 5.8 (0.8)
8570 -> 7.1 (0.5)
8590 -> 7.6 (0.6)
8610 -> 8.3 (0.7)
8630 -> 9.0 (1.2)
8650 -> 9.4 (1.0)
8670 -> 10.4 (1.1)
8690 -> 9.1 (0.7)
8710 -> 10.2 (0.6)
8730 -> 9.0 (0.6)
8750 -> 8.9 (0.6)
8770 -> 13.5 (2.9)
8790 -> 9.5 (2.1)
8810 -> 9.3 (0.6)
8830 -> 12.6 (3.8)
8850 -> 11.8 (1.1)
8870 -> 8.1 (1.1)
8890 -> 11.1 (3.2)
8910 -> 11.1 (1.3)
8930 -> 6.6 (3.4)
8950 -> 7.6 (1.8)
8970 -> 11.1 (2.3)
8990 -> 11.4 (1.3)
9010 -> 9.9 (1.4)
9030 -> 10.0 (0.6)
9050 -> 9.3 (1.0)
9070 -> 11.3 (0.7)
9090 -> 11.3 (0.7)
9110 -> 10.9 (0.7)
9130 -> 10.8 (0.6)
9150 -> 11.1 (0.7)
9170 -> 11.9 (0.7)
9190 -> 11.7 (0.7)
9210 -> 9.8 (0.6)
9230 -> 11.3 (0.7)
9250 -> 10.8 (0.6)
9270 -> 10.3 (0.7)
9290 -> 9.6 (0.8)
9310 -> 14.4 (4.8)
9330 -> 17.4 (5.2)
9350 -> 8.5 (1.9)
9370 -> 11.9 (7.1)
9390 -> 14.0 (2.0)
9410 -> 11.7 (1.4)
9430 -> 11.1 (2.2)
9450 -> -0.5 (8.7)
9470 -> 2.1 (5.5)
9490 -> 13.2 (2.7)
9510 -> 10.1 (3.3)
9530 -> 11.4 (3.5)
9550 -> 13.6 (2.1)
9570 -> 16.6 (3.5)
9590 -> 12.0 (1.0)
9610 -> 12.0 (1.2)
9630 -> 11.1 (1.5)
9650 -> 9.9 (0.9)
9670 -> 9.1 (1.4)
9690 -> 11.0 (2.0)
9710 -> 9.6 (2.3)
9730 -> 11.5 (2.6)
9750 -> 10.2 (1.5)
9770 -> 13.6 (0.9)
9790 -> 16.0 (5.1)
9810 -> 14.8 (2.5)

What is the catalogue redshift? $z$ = 0.99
